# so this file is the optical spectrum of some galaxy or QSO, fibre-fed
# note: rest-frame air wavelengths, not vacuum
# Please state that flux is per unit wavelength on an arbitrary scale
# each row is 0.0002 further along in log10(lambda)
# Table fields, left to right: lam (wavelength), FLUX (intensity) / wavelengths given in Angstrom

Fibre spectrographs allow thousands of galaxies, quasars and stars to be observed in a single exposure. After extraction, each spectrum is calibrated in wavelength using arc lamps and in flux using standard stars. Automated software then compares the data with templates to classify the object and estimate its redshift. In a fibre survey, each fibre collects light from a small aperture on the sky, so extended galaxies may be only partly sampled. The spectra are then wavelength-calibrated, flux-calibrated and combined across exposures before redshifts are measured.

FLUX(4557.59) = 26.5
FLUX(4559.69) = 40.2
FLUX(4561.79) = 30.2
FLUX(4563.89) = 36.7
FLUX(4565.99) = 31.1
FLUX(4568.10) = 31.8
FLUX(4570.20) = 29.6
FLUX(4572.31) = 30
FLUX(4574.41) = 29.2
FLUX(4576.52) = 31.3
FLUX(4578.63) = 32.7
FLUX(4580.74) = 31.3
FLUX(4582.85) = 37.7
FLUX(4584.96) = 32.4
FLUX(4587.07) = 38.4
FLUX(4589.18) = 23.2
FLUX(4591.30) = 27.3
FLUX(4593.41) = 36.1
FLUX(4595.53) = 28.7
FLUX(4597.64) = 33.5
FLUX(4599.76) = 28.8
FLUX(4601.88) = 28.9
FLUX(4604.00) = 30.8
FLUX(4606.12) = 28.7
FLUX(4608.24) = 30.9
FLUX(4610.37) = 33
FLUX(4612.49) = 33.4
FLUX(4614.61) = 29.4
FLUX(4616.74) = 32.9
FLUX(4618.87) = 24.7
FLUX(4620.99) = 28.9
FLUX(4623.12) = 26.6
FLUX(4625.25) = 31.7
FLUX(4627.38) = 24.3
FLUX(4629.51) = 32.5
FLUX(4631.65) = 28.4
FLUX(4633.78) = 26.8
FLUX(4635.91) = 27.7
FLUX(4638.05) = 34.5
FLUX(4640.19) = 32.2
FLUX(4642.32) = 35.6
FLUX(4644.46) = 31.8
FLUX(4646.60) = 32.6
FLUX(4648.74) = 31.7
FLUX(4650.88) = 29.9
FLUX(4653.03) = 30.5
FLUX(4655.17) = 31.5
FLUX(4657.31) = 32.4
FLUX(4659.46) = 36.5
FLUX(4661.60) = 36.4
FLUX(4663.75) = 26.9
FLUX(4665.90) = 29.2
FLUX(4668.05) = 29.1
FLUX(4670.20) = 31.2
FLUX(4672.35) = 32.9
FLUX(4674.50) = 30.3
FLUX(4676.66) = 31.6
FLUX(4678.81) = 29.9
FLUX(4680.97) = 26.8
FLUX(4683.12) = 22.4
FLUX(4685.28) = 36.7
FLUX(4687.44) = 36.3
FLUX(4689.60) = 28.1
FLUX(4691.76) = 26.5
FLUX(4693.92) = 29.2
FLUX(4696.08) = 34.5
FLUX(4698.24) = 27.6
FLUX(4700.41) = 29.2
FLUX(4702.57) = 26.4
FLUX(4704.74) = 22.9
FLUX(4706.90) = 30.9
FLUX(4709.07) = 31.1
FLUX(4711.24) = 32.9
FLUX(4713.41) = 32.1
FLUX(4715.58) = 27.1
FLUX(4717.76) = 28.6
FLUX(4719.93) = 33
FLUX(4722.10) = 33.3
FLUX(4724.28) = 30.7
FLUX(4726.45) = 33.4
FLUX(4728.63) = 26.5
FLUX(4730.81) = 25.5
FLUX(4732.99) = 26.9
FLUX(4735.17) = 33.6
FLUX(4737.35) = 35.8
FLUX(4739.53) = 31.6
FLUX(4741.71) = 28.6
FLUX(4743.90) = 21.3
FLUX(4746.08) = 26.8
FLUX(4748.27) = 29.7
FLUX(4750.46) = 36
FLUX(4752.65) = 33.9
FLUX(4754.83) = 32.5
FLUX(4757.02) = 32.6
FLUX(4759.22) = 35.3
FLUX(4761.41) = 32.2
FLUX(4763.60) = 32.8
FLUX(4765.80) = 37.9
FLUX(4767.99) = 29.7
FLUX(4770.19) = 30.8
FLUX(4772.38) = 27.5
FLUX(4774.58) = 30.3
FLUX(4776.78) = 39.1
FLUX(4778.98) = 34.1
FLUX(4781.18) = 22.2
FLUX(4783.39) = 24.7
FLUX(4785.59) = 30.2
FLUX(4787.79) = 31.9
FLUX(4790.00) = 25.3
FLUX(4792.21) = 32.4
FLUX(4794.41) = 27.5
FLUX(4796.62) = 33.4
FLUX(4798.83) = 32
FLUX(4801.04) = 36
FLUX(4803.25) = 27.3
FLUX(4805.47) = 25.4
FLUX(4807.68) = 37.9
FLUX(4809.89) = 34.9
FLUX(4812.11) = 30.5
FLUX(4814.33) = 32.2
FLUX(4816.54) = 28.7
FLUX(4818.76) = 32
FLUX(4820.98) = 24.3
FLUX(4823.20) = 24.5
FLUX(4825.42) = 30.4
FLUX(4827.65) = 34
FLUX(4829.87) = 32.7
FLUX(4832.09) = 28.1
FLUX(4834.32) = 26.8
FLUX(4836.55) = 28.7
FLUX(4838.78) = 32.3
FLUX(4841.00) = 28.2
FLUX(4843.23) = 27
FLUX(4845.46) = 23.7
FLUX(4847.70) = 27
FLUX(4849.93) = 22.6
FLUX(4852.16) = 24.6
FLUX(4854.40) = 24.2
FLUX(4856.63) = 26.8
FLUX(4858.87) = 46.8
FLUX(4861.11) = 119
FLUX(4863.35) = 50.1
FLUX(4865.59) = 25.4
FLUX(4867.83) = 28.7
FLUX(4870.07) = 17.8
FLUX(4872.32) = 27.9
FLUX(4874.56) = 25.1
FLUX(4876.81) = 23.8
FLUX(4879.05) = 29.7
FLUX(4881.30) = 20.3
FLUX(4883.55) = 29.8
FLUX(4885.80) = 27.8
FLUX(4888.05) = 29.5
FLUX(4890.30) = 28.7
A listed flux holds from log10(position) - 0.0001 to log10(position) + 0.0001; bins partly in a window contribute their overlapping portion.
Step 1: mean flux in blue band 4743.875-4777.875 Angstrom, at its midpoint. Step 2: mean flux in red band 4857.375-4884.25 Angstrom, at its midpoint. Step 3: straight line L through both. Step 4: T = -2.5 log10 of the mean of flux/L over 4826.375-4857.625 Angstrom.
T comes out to 0.28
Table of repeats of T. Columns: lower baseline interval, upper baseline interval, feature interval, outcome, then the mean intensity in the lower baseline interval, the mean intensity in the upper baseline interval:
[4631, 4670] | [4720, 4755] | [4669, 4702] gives 0.03 mag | 31.3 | 30.4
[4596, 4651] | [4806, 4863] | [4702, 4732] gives 0.07 mag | 30.4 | 33.3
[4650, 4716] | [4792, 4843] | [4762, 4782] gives -0.05 mag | 30.3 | 30.4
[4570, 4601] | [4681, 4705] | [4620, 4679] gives -0.03 mag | 31.4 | 29.2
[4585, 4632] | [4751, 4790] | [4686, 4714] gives 0.04 mag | 30.1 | 31.5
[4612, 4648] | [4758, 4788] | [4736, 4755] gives 0.02 mag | 30.2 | 31.3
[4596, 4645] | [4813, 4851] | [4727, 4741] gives -0.03 mag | 30.2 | 28.4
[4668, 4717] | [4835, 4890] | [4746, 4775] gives -0.05 mag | 29.8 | 31.9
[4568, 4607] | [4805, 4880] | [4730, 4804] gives 0.03 mag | 31.1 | 31.9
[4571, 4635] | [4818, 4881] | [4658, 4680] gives -0.02 mag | 30.4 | 31.7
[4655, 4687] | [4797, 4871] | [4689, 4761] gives 0.05 mag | 31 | 32.5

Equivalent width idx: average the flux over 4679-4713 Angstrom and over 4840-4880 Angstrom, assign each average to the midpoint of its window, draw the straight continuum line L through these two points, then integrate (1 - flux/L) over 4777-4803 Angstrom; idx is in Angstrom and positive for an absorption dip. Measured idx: 1.2 Angstrom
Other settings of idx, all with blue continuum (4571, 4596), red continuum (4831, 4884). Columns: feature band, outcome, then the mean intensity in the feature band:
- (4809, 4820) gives 0.1 Angstrom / 31.5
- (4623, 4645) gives 0.9 Angstrom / 30.3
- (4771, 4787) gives 1.0 Angstrom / 29.8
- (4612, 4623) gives 0.8 Angstrom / 29.4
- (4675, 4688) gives 0.5 Angstrom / 30.4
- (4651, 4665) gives -0.2 Angstrom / 32.2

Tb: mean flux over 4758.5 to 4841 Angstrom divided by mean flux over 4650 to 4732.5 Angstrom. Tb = 1.01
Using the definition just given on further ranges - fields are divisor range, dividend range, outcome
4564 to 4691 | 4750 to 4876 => 1.03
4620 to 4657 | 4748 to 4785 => 1.05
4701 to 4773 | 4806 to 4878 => 1.05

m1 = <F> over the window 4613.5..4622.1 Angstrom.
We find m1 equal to 29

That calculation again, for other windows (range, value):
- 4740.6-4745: 25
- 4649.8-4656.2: 30.6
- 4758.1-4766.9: 34.5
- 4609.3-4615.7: 31.9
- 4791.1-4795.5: 30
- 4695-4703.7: 29.4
